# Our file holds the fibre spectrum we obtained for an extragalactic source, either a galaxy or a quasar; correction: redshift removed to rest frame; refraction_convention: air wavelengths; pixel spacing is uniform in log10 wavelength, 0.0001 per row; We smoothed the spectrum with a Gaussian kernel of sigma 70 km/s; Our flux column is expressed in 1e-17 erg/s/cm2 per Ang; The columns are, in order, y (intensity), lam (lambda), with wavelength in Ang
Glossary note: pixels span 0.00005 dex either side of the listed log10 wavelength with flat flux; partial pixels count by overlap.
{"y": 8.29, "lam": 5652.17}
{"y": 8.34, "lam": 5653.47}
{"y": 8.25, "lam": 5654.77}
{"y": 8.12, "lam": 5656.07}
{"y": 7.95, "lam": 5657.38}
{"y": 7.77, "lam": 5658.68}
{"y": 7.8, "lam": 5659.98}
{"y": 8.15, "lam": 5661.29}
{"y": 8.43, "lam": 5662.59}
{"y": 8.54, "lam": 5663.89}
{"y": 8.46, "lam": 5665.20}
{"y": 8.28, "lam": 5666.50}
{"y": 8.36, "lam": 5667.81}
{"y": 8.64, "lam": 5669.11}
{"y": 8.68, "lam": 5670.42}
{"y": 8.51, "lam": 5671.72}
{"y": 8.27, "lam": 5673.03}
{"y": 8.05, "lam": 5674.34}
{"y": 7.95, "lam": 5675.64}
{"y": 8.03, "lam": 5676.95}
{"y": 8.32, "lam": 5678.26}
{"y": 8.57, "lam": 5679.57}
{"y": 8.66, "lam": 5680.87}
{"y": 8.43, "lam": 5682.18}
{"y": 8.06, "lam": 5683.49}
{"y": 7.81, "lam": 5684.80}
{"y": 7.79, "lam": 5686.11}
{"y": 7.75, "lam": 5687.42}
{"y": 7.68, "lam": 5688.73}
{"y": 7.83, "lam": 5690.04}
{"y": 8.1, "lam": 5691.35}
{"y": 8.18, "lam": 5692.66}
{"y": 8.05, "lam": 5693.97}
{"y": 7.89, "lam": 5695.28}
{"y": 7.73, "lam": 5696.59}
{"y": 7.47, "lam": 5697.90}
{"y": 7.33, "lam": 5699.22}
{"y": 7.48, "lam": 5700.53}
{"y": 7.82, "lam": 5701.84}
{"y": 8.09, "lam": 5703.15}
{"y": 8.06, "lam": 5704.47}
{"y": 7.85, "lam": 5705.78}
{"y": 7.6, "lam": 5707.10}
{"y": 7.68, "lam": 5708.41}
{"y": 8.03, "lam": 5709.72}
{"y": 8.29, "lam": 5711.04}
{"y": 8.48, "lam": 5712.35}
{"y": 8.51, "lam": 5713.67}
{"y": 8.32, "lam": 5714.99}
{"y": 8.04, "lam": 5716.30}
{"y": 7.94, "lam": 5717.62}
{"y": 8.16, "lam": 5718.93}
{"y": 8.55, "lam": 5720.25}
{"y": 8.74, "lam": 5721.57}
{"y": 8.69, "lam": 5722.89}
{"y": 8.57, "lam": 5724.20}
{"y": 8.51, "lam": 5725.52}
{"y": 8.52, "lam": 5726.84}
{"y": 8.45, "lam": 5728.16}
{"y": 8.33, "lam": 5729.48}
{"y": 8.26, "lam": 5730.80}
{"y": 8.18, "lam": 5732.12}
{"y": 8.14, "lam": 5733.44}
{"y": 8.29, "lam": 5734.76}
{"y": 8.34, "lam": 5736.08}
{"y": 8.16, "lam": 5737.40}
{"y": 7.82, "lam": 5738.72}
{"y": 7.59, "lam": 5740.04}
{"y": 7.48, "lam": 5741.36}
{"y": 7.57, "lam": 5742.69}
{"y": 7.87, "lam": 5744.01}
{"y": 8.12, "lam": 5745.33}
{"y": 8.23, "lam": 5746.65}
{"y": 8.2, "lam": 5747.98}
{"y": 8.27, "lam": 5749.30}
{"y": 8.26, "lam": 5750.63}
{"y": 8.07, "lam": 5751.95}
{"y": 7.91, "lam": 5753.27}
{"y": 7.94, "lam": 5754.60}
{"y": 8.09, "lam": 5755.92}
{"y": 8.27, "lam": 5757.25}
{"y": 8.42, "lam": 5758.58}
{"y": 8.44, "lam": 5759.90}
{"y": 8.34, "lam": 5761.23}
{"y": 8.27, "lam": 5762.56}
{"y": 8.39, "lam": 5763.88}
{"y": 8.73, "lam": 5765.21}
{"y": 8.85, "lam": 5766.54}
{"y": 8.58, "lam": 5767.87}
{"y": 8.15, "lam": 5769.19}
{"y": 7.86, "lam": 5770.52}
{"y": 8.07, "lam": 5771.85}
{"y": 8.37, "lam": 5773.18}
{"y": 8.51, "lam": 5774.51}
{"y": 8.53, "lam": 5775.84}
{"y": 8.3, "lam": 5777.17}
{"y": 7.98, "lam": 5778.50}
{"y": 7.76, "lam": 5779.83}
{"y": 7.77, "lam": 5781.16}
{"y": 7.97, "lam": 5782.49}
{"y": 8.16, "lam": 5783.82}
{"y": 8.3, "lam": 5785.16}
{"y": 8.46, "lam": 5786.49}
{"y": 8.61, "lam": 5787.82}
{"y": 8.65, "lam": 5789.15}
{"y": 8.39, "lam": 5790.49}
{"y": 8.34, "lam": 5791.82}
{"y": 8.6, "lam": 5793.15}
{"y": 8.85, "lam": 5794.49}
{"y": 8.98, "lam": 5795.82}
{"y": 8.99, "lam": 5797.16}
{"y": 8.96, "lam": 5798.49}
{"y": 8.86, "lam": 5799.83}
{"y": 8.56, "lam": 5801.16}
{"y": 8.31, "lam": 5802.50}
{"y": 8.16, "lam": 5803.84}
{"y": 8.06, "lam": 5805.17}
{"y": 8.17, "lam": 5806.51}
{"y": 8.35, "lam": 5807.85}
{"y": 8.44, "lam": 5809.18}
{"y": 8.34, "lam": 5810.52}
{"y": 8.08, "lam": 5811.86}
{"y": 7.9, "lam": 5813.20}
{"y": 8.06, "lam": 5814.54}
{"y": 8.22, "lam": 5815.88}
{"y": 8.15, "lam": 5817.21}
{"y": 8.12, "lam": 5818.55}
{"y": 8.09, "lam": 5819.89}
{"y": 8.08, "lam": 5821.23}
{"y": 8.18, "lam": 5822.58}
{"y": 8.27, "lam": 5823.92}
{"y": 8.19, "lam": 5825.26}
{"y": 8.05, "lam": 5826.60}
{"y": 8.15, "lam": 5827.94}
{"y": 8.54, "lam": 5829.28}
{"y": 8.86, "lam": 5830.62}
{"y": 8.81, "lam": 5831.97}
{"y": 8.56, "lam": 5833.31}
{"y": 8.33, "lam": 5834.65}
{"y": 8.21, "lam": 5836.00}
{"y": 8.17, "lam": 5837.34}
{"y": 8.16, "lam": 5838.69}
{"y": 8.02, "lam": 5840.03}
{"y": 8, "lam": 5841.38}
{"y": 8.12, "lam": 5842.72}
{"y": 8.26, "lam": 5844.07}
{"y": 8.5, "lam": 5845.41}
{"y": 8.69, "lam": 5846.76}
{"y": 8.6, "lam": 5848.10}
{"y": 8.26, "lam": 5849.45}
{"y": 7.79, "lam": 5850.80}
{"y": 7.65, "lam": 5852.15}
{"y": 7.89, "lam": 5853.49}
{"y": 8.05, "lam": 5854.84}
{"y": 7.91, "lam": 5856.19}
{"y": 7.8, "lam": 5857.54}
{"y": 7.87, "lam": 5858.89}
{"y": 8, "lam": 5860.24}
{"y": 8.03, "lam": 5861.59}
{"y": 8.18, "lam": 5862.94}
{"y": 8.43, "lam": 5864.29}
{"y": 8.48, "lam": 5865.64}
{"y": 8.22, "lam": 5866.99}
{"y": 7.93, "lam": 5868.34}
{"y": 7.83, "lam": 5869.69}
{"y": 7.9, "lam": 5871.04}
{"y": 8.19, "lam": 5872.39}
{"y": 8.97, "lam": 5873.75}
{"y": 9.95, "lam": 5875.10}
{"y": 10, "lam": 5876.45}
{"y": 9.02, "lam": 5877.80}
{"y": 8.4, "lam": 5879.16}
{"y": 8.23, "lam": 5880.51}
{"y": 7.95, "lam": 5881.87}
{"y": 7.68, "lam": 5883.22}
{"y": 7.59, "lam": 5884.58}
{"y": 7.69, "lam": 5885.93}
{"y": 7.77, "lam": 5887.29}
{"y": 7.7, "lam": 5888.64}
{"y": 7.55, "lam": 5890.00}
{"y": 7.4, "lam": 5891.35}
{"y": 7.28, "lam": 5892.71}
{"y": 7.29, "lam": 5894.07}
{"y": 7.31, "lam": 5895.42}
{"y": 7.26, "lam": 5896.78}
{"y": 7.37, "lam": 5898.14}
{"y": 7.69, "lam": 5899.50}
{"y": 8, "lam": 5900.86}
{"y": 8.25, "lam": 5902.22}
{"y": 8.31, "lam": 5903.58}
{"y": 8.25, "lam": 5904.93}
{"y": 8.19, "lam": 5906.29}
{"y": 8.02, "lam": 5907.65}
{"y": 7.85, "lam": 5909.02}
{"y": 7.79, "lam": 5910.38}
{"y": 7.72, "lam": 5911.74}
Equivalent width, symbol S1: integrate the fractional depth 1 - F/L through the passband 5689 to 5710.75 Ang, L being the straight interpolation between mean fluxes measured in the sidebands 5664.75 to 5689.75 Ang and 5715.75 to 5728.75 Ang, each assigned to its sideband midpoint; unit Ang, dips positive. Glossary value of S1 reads 1.3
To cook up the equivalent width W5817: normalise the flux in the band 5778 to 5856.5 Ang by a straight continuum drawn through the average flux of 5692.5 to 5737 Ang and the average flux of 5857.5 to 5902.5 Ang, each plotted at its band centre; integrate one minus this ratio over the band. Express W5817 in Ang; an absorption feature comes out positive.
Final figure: -2.10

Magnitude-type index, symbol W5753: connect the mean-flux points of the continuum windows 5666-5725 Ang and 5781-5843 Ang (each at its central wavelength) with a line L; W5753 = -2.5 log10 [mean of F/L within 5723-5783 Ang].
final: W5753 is 0.003 mag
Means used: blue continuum 8.12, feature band 8.2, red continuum 8.34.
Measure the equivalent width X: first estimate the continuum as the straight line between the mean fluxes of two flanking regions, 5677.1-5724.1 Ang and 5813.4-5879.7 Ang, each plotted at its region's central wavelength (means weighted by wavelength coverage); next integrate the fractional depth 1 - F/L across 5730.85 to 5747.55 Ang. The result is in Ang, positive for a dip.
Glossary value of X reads 0.3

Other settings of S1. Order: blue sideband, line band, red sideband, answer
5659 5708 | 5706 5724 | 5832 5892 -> -0.3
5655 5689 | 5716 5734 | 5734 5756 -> -0.7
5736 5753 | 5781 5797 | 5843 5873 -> -0.8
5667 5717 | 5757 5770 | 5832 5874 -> -0.5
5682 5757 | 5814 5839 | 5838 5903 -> -0.7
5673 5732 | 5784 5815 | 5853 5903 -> -1.5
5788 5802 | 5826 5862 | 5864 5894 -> 0.8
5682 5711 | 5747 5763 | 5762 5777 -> 0.2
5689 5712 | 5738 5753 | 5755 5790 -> 0.3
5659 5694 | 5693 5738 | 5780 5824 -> 0.6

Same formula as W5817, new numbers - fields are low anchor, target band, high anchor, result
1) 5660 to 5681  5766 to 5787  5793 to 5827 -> 0.3 Ang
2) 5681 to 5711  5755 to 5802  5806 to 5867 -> -2.0 Ang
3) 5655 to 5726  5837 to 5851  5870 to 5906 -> -0.3 Ang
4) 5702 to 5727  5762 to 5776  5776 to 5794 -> -0.2 Ang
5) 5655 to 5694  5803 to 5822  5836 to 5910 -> -0.1 Ang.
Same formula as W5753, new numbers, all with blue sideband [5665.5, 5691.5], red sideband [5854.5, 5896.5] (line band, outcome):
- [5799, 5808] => -0.03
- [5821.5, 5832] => -0.03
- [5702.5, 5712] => 0.03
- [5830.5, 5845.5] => -0.03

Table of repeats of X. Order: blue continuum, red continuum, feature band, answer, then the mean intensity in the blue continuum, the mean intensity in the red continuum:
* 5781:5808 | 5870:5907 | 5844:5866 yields 0.2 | 8.47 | 8.04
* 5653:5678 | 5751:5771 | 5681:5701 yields 0.9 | 8.24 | 8.29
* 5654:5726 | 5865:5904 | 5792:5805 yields -0.9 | 8.13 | 8.04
